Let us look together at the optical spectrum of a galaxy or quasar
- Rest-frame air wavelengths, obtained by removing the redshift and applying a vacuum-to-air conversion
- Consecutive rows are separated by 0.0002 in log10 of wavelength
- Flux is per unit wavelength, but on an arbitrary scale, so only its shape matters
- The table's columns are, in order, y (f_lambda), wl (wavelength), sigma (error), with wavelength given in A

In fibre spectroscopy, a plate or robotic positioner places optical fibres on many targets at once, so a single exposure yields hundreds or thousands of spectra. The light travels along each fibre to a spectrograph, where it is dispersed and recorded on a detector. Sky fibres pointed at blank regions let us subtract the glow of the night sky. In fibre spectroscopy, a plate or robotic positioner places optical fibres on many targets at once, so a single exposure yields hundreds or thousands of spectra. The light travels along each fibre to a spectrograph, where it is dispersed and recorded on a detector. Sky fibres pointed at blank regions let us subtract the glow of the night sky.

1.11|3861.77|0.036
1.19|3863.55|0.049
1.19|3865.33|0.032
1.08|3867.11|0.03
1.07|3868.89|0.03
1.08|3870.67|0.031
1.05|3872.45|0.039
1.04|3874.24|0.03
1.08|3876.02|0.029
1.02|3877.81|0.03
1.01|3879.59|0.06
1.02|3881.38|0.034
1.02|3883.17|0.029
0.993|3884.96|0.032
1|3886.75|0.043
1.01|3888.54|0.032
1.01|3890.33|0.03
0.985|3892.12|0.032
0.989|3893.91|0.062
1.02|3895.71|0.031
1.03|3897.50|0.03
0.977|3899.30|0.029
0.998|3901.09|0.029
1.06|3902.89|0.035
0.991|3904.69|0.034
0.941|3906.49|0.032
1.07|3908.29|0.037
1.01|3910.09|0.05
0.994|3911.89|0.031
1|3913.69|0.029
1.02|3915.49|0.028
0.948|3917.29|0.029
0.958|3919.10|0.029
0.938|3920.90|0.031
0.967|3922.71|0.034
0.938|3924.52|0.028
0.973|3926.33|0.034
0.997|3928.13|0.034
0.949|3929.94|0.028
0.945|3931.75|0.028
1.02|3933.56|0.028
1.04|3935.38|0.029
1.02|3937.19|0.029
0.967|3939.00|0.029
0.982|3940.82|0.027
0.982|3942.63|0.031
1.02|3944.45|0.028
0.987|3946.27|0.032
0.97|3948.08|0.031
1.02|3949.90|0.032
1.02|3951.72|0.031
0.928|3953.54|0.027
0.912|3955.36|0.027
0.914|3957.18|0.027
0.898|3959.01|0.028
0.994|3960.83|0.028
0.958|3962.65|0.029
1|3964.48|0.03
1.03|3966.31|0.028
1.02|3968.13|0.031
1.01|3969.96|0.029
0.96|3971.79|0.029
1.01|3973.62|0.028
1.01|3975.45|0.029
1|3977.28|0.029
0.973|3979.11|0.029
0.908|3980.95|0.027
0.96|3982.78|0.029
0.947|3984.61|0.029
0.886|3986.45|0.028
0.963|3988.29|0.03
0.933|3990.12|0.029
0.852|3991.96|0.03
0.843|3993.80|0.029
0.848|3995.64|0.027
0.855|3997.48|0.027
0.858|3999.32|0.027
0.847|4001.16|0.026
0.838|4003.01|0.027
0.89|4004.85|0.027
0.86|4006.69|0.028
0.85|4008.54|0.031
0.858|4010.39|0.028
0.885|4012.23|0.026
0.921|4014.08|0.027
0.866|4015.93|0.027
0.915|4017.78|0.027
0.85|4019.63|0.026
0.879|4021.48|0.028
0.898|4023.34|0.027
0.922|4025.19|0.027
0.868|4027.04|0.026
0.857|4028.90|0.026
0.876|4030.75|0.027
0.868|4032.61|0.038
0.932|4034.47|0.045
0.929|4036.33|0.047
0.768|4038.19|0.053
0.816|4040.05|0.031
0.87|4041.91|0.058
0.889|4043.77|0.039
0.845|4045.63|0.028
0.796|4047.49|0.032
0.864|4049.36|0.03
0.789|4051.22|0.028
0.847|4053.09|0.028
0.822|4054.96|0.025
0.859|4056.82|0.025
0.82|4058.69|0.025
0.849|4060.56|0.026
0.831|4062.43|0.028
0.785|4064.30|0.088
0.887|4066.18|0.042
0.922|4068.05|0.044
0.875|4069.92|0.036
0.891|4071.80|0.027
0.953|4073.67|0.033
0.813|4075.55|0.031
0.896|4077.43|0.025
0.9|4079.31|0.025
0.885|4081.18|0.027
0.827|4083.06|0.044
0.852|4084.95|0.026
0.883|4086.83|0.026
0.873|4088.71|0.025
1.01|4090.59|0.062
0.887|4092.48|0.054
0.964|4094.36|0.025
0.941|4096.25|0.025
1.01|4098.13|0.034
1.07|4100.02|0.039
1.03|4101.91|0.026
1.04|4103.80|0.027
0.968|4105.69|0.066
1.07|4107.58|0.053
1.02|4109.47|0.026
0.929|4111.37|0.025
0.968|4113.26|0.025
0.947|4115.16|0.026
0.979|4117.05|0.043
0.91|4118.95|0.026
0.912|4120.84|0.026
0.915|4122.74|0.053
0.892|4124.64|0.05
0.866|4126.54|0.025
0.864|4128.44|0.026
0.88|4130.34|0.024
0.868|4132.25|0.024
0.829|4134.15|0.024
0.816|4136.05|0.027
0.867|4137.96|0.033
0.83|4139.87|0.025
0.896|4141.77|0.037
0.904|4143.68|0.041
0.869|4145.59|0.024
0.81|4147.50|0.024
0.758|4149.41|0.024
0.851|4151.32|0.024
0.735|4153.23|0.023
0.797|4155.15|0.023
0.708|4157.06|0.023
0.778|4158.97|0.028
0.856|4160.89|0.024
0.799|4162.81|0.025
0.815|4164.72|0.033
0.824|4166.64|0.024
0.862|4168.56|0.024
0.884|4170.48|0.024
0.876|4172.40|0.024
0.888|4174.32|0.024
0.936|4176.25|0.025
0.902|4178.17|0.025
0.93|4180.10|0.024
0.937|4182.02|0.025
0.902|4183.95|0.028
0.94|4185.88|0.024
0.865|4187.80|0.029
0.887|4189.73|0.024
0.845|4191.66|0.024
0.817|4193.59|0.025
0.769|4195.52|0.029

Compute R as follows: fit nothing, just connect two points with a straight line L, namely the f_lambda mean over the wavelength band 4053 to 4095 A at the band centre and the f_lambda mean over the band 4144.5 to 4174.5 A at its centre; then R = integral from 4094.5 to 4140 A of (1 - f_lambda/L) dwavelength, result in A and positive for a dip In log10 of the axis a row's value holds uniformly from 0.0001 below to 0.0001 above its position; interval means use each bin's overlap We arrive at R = -4.81 A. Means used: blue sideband 0.875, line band 0.936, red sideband 0.818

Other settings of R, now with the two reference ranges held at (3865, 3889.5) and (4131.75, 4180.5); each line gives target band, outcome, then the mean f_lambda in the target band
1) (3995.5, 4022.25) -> 2.2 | 0.869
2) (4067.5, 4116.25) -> -2.9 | 0.94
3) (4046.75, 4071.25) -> 1.8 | 0.843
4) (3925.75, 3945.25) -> 0.2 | 0.991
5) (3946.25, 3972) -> 0.2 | 0.975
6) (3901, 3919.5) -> 0.4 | 1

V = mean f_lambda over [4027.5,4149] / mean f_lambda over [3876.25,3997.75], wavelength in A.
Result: 0.91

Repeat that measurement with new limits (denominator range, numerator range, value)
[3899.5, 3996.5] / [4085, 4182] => 0.92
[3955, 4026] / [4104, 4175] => 0.95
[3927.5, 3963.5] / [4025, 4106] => 0.91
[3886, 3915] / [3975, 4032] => 0.89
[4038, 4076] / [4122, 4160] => 0.98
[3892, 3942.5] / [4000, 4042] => 0.88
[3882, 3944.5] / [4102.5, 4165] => 0.88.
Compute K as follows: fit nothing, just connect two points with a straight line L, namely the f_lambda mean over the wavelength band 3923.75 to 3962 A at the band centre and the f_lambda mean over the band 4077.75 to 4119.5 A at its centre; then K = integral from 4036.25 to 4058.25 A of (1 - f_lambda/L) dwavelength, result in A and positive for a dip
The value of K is 2.8 A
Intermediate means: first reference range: 0.975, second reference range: 0.953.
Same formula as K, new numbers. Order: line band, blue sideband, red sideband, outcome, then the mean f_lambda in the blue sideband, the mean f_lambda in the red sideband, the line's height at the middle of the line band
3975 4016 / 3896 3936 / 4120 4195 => 2.1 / 0.989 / 0.856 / 0.945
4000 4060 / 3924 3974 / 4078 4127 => 6.2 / 0.981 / 0.945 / 0.962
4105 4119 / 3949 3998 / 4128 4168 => -2.1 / 0.951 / 0.826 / 0.852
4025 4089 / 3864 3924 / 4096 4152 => 5.8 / 1.02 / 0.917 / 0.946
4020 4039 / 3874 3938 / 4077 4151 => 1.4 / 0.999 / 0.913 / 0.948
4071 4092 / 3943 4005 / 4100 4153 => 0.7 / 0.944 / 0.907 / 0.918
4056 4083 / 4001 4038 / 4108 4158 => 0.2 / 0.879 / 0.872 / 0.876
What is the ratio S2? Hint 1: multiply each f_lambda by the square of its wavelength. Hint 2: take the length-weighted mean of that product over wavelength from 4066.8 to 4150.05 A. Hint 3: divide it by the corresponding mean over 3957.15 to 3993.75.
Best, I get 1.01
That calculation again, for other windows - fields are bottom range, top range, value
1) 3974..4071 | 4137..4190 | 1.04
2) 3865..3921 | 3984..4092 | 0.92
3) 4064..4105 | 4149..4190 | 0.96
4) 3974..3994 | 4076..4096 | 1.00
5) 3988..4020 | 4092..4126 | 1.17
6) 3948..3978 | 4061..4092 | 0.95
